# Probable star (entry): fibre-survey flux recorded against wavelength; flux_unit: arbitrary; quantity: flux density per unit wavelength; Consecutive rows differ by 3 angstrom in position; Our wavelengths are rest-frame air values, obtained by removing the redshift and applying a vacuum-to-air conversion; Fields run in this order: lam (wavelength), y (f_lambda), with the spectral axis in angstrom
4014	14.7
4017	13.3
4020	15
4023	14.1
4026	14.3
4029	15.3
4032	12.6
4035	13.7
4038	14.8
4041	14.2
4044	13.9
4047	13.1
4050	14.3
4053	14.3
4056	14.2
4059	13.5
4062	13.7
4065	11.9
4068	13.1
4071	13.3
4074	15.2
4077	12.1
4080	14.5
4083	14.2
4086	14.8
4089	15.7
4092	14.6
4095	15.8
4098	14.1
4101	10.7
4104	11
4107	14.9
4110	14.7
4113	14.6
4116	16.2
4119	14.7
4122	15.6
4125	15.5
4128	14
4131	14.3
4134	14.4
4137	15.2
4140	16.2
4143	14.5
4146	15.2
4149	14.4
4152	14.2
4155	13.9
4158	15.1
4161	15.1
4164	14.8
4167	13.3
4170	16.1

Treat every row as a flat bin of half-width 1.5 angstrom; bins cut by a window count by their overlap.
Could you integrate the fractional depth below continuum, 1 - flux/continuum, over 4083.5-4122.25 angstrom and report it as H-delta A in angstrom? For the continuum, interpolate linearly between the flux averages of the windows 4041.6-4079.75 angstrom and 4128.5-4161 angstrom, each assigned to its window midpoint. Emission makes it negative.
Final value -0.6 angstrom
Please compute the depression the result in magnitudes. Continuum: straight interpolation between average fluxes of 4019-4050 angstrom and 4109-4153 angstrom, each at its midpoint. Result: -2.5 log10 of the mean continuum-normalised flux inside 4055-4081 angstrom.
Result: 0.07 mag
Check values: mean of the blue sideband 14.1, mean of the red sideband 14.9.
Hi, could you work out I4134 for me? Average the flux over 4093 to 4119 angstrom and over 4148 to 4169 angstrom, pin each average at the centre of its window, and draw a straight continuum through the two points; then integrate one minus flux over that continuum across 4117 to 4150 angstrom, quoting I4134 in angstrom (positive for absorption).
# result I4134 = -1.6 angstrom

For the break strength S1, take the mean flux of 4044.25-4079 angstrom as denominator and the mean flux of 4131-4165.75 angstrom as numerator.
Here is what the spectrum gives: 1.09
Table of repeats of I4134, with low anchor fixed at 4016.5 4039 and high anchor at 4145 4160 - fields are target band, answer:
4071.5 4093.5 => -0.1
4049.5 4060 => 0.1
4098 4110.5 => 1.4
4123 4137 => -0.2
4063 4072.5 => 1.0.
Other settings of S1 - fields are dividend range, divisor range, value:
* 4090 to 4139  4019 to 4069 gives 1.04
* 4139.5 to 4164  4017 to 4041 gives 1.04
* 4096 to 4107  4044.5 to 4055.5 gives 0.90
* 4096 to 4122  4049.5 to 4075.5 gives 1.02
